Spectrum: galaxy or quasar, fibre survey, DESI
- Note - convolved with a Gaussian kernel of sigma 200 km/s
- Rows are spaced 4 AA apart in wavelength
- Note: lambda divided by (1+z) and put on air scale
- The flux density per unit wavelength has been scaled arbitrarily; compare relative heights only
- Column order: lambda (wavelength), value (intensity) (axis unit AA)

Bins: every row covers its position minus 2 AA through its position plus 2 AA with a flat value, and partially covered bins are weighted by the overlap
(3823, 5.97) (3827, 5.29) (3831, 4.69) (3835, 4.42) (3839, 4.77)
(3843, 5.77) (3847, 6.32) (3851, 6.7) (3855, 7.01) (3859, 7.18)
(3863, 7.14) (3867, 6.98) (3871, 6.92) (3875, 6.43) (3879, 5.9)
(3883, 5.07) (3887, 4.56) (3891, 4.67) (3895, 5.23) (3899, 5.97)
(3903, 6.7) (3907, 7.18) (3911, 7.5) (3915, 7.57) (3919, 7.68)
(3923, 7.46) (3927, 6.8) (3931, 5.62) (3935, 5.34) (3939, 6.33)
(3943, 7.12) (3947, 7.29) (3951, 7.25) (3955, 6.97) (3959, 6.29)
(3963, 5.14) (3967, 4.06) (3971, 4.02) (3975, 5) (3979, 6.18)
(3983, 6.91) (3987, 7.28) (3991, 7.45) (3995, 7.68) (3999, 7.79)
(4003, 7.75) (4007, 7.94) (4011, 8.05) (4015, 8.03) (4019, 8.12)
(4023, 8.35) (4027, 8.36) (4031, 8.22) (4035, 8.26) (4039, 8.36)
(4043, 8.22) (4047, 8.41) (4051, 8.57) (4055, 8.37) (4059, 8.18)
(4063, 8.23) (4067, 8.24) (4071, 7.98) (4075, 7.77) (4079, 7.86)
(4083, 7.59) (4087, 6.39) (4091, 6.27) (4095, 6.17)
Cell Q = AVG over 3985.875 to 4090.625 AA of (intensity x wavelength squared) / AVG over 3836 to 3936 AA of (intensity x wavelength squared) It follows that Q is 1.36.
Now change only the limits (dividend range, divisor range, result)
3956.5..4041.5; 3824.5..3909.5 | 1.28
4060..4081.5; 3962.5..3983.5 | 1.65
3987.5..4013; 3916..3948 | 1.19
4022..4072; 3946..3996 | 1.38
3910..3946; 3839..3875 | 1.07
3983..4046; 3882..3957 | 1.29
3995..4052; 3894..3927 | 1.24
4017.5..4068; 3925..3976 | 1.46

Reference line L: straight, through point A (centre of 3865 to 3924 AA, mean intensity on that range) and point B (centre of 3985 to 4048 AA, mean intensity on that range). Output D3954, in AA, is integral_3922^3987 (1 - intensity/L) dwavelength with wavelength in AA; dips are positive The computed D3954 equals 9.34 AA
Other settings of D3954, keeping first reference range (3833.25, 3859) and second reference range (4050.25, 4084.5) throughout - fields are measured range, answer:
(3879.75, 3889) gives 2.0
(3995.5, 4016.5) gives -1.1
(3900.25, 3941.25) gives -0.9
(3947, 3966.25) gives 1.8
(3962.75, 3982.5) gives 6.0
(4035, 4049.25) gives -0.9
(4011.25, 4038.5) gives -2.0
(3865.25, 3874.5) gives -1.0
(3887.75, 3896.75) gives 2.1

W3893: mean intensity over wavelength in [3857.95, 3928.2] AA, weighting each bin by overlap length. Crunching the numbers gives 6.48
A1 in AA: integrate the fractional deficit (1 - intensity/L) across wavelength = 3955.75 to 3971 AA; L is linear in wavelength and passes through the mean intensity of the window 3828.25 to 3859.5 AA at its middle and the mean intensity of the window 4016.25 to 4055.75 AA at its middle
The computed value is 4.5 AA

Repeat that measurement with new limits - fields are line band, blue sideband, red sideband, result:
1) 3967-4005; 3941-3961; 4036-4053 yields 5.0 AA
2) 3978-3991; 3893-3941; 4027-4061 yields 1.0 AA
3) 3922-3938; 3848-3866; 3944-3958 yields 1.9 AA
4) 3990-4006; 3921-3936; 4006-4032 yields 0.1 AA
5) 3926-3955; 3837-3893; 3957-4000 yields -2.1 AA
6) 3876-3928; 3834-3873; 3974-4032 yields 3.5 AA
